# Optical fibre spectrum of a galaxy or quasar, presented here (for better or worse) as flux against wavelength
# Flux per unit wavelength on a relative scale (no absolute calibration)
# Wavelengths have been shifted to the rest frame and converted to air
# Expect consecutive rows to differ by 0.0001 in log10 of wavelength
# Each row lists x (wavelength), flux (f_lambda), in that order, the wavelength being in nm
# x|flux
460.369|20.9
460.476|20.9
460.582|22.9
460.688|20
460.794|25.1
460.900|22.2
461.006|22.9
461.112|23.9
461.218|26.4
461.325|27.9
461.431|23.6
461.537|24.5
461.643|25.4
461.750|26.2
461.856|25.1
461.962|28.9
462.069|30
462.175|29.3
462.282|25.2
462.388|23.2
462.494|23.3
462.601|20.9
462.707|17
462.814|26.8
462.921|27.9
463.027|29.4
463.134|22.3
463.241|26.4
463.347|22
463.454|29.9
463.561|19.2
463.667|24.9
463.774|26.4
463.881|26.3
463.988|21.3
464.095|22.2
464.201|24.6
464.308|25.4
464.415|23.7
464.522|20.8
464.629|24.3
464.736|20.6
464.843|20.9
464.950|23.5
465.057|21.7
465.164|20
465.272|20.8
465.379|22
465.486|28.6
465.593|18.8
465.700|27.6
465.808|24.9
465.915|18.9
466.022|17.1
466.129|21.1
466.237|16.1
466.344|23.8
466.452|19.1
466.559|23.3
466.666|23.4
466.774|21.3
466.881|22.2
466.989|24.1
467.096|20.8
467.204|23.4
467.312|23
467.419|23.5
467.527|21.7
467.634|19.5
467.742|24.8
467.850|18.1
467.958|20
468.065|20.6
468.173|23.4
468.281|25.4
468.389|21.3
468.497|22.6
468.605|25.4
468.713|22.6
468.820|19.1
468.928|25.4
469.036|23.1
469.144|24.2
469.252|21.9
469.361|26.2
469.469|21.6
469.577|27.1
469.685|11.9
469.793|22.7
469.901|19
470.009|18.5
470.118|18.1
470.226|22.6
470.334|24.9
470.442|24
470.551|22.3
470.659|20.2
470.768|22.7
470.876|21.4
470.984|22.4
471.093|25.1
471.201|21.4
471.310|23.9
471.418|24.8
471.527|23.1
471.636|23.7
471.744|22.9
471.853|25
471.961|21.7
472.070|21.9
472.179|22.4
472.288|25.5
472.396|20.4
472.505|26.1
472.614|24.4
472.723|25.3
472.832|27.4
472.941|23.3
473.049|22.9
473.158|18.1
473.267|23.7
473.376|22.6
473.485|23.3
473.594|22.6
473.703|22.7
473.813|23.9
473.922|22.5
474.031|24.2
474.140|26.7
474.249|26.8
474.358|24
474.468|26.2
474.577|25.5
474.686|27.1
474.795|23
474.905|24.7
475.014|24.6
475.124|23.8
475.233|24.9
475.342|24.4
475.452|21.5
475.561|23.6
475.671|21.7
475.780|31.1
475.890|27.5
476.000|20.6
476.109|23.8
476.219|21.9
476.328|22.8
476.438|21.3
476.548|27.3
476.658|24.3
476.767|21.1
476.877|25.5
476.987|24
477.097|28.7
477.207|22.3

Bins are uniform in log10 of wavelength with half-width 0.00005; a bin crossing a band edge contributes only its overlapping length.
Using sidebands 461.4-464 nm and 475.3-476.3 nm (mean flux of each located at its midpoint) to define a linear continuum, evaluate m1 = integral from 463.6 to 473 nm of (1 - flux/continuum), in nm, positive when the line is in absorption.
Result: 0.78 nm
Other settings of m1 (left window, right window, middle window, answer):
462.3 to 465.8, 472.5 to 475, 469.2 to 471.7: 0.19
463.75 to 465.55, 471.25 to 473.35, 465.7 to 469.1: 0.18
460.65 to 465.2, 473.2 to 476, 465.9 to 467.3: 0.18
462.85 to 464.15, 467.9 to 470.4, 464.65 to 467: 0.19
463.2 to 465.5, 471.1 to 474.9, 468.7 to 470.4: 0.13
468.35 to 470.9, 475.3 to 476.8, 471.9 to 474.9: -0.10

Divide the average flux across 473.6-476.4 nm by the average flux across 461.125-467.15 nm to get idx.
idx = 1.0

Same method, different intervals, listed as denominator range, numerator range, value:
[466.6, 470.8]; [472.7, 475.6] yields 1.09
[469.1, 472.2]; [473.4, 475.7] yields 1.08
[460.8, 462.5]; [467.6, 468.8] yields 0.87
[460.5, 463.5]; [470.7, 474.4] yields 0.94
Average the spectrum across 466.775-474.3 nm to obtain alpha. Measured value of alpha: 22.7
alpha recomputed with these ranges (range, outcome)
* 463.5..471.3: 22.2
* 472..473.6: 23.3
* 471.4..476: 24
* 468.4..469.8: 22.6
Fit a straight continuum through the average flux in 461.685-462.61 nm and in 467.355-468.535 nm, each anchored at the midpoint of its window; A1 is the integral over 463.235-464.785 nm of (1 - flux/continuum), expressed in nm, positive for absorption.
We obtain 0.06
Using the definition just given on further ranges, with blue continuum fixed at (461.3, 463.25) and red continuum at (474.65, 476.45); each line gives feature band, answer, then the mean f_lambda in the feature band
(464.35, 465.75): 0.14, 22.6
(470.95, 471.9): 0.03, 23.6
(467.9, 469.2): 0.11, 22.8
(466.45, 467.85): 0.15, 22.3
